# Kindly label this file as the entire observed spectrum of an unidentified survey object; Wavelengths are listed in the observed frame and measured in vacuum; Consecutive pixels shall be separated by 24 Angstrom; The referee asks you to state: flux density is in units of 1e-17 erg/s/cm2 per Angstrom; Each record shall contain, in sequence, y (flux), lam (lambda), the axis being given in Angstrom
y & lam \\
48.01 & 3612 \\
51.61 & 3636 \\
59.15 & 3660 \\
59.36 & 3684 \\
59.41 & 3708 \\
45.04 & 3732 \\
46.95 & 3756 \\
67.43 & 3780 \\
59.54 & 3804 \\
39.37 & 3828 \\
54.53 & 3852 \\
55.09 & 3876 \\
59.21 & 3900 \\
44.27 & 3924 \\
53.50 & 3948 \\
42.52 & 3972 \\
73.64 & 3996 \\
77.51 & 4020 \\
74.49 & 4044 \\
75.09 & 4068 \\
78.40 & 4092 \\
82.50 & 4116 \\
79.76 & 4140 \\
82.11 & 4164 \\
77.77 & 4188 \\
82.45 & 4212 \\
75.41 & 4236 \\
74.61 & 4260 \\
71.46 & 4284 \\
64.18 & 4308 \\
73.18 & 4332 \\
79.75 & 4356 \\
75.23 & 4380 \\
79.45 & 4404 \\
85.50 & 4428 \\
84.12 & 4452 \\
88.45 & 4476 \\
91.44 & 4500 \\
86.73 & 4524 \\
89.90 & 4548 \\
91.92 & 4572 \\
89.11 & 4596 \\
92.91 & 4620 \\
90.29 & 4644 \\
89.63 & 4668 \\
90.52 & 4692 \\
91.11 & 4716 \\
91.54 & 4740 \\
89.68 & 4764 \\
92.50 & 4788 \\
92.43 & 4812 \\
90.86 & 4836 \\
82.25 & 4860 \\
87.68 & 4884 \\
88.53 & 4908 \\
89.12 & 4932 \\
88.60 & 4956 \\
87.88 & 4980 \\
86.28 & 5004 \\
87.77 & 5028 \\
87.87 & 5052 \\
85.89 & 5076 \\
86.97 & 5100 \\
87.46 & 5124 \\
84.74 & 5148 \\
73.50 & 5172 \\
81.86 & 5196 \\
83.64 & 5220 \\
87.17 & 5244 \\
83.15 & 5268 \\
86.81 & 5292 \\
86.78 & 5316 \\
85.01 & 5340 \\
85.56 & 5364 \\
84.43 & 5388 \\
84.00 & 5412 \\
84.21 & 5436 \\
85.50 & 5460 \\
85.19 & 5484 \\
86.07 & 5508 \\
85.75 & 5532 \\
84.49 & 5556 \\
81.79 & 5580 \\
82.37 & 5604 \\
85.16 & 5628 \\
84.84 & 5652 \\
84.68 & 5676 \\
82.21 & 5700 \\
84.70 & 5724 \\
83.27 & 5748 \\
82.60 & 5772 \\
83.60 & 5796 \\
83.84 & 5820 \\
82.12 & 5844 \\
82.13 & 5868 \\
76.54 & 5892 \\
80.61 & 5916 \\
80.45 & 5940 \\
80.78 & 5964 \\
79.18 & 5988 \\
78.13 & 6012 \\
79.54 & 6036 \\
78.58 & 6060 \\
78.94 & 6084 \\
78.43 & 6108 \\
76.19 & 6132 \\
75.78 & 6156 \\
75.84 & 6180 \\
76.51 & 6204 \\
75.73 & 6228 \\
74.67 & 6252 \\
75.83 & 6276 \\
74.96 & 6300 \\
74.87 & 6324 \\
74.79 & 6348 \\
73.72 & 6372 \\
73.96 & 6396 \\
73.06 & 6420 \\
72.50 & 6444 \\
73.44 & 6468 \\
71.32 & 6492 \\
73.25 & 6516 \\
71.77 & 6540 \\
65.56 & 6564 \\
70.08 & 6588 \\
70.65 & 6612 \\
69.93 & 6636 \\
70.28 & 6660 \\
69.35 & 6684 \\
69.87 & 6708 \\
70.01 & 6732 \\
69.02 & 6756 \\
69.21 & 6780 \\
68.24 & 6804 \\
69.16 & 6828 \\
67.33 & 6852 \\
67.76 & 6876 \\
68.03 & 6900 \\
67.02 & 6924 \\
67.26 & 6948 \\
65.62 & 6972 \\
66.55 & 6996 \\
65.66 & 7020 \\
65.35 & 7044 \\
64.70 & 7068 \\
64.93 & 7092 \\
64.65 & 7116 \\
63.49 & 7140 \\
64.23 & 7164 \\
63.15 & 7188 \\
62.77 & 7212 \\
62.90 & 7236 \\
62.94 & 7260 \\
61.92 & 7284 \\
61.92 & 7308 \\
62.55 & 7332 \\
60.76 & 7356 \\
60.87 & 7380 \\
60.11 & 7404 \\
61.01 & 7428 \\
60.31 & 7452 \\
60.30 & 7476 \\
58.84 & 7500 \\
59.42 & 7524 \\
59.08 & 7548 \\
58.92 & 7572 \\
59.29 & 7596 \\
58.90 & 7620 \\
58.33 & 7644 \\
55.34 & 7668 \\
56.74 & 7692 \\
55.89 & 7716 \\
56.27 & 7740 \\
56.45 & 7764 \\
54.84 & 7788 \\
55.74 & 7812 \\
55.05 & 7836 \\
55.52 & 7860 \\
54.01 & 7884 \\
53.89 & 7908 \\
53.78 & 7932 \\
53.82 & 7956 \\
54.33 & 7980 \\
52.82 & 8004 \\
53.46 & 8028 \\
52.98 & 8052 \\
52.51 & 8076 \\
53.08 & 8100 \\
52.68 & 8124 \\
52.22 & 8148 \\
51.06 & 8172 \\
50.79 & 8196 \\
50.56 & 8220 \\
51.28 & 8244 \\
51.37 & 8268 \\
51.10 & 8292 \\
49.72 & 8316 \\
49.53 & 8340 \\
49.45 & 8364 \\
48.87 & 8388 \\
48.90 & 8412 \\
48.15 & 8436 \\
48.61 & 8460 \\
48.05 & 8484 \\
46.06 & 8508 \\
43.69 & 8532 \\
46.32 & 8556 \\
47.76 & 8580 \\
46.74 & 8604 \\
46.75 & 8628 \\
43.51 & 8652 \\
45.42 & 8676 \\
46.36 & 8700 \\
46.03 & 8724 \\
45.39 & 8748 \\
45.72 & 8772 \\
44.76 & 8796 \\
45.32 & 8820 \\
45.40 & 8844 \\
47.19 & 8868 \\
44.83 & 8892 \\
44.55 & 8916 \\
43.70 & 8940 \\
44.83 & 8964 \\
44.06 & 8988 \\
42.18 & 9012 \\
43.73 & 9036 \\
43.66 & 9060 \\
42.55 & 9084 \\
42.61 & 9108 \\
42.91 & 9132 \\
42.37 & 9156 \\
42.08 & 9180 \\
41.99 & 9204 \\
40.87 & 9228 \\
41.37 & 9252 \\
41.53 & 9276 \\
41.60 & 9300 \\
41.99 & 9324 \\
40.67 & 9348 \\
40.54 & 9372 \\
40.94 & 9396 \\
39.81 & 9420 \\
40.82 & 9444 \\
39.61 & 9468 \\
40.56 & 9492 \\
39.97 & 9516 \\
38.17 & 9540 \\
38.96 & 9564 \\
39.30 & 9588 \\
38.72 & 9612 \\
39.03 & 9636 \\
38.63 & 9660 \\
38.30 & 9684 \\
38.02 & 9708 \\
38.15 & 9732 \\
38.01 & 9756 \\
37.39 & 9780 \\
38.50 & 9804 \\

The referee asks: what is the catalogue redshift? 0.00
